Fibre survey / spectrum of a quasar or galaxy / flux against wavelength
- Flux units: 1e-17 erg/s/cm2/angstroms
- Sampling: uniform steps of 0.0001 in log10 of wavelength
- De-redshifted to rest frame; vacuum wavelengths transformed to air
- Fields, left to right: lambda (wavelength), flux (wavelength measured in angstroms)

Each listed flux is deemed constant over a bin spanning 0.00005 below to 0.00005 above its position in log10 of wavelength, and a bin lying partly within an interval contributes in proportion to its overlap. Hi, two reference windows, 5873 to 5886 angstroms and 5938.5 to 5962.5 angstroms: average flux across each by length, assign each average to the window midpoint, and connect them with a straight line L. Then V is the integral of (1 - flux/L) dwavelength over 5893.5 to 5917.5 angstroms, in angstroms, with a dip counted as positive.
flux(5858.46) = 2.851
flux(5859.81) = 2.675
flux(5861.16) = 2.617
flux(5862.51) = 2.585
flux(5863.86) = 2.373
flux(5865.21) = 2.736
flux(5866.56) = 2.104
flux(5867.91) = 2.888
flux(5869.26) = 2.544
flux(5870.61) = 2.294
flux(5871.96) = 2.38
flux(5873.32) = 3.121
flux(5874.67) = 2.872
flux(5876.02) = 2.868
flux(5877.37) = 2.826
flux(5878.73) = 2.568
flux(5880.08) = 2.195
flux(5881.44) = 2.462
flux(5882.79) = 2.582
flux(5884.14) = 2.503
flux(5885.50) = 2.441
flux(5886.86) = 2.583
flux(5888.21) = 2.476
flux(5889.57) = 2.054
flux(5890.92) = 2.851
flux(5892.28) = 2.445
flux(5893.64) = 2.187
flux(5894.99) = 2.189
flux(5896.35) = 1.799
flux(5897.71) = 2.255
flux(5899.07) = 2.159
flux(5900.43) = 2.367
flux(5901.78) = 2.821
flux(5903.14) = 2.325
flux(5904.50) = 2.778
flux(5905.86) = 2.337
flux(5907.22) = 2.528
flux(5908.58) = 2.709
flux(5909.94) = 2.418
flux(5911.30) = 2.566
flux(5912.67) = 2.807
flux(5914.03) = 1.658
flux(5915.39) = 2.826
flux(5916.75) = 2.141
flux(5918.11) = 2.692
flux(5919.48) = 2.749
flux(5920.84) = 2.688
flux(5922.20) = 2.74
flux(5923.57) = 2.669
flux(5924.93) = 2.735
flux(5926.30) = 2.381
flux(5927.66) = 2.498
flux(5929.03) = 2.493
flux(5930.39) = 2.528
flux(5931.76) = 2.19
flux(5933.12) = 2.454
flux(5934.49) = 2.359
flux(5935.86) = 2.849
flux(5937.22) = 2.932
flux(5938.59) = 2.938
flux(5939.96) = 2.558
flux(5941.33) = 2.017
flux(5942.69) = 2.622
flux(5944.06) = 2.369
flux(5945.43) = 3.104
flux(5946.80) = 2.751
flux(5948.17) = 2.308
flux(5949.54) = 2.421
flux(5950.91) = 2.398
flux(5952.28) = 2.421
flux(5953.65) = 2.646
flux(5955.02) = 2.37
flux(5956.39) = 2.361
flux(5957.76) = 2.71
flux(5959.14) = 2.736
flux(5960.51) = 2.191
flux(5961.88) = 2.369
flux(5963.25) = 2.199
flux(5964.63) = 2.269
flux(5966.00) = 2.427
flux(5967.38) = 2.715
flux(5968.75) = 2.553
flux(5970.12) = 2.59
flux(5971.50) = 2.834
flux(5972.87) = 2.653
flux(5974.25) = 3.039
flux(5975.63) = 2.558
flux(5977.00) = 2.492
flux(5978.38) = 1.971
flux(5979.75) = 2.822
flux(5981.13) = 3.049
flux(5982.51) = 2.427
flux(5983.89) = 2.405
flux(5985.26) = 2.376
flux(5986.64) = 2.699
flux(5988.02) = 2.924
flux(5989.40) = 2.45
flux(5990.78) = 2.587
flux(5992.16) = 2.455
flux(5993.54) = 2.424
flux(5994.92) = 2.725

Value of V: 1.9 angstroms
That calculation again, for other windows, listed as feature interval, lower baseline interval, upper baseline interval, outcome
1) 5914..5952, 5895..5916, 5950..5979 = -1.5 angstroms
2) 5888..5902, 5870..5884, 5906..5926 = 1.5 angstroms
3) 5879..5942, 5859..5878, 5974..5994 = 3.2 angstroms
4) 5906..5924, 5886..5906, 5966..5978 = -0.7 angstroms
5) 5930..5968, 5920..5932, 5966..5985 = 1.1 angstroms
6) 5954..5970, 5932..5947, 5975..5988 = 0.8 angstroms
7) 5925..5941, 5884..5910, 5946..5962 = -0.7 angstroms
